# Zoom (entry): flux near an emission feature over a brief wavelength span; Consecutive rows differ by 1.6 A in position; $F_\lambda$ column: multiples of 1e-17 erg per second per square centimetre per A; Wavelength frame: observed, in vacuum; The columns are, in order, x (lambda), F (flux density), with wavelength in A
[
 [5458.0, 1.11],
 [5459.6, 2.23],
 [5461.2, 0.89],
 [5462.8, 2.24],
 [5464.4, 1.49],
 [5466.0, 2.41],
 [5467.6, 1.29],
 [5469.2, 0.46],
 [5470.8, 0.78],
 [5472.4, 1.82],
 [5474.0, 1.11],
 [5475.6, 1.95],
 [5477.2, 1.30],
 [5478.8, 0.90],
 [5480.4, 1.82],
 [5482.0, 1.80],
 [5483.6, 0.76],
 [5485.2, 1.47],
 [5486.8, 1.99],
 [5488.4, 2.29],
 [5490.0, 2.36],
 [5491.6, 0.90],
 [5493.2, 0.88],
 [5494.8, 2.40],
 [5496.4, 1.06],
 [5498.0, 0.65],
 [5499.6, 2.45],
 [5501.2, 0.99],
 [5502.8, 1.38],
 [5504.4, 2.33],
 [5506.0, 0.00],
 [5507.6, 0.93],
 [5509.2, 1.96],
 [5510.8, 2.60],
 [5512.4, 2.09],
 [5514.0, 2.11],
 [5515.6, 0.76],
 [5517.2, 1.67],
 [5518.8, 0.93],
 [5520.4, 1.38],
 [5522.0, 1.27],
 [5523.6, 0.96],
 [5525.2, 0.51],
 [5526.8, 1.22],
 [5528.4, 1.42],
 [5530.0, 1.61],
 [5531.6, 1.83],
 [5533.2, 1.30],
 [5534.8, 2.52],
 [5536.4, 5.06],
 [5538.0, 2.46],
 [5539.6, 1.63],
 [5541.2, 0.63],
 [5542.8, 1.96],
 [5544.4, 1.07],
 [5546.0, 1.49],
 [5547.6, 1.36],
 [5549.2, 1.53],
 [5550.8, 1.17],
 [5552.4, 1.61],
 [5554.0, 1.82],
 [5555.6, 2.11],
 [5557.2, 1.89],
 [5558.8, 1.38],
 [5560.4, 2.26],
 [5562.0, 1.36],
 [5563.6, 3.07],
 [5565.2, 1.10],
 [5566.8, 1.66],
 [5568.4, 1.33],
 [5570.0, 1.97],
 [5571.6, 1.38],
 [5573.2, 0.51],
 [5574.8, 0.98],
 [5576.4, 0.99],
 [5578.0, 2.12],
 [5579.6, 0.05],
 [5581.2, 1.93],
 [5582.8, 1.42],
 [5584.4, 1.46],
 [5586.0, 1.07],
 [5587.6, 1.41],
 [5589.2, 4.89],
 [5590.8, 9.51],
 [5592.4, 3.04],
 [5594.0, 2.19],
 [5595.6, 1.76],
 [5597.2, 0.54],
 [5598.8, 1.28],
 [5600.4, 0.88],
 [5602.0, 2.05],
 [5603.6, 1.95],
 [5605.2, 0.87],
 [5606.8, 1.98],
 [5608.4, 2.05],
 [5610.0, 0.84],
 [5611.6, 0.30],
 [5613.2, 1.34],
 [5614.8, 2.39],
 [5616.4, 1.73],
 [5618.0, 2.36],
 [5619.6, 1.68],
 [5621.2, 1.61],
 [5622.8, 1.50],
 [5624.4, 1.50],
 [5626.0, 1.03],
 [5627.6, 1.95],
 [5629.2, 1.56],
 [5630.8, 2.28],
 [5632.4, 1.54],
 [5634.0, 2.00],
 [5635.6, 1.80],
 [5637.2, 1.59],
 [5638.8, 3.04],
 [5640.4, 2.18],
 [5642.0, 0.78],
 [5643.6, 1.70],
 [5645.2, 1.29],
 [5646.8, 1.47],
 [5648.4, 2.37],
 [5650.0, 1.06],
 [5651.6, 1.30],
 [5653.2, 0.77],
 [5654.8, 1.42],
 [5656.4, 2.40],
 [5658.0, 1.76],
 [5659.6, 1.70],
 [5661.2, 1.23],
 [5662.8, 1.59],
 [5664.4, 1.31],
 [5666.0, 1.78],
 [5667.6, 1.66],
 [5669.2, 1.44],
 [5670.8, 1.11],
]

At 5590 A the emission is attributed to [O III]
